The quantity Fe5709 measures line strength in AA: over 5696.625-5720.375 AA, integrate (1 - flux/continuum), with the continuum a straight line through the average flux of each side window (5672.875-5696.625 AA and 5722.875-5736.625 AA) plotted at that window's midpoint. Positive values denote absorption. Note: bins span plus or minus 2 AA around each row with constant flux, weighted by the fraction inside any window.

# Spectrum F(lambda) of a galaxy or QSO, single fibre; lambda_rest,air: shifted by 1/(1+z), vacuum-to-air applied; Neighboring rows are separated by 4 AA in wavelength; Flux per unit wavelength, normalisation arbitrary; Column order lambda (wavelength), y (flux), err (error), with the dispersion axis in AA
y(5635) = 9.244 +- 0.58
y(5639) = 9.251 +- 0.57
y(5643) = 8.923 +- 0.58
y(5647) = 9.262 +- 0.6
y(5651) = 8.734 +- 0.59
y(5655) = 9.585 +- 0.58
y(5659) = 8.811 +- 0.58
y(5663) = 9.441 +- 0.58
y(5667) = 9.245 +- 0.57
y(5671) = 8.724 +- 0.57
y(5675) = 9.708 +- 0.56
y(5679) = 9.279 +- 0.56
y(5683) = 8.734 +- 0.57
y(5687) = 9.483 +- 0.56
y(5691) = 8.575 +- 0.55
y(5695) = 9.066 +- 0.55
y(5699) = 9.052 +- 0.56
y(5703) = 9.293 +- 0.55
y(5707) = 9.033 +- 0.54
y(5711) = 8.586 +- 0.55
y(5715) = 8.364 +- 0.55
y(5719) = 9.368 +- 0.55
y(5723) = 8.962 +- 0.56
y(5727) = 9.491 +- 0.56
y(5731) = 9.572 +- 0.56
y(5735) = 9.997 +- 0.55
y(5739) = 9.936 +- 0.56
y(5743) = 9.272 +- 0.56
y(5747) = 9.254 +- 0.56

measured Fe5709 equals 1.07 AA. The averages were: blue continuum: 9.14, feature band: 8.94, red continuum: 9.57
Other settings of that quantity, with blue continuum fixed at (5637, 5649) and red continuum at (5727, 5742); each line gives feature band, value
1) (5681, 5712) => 1.7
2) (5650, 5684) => 0.5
